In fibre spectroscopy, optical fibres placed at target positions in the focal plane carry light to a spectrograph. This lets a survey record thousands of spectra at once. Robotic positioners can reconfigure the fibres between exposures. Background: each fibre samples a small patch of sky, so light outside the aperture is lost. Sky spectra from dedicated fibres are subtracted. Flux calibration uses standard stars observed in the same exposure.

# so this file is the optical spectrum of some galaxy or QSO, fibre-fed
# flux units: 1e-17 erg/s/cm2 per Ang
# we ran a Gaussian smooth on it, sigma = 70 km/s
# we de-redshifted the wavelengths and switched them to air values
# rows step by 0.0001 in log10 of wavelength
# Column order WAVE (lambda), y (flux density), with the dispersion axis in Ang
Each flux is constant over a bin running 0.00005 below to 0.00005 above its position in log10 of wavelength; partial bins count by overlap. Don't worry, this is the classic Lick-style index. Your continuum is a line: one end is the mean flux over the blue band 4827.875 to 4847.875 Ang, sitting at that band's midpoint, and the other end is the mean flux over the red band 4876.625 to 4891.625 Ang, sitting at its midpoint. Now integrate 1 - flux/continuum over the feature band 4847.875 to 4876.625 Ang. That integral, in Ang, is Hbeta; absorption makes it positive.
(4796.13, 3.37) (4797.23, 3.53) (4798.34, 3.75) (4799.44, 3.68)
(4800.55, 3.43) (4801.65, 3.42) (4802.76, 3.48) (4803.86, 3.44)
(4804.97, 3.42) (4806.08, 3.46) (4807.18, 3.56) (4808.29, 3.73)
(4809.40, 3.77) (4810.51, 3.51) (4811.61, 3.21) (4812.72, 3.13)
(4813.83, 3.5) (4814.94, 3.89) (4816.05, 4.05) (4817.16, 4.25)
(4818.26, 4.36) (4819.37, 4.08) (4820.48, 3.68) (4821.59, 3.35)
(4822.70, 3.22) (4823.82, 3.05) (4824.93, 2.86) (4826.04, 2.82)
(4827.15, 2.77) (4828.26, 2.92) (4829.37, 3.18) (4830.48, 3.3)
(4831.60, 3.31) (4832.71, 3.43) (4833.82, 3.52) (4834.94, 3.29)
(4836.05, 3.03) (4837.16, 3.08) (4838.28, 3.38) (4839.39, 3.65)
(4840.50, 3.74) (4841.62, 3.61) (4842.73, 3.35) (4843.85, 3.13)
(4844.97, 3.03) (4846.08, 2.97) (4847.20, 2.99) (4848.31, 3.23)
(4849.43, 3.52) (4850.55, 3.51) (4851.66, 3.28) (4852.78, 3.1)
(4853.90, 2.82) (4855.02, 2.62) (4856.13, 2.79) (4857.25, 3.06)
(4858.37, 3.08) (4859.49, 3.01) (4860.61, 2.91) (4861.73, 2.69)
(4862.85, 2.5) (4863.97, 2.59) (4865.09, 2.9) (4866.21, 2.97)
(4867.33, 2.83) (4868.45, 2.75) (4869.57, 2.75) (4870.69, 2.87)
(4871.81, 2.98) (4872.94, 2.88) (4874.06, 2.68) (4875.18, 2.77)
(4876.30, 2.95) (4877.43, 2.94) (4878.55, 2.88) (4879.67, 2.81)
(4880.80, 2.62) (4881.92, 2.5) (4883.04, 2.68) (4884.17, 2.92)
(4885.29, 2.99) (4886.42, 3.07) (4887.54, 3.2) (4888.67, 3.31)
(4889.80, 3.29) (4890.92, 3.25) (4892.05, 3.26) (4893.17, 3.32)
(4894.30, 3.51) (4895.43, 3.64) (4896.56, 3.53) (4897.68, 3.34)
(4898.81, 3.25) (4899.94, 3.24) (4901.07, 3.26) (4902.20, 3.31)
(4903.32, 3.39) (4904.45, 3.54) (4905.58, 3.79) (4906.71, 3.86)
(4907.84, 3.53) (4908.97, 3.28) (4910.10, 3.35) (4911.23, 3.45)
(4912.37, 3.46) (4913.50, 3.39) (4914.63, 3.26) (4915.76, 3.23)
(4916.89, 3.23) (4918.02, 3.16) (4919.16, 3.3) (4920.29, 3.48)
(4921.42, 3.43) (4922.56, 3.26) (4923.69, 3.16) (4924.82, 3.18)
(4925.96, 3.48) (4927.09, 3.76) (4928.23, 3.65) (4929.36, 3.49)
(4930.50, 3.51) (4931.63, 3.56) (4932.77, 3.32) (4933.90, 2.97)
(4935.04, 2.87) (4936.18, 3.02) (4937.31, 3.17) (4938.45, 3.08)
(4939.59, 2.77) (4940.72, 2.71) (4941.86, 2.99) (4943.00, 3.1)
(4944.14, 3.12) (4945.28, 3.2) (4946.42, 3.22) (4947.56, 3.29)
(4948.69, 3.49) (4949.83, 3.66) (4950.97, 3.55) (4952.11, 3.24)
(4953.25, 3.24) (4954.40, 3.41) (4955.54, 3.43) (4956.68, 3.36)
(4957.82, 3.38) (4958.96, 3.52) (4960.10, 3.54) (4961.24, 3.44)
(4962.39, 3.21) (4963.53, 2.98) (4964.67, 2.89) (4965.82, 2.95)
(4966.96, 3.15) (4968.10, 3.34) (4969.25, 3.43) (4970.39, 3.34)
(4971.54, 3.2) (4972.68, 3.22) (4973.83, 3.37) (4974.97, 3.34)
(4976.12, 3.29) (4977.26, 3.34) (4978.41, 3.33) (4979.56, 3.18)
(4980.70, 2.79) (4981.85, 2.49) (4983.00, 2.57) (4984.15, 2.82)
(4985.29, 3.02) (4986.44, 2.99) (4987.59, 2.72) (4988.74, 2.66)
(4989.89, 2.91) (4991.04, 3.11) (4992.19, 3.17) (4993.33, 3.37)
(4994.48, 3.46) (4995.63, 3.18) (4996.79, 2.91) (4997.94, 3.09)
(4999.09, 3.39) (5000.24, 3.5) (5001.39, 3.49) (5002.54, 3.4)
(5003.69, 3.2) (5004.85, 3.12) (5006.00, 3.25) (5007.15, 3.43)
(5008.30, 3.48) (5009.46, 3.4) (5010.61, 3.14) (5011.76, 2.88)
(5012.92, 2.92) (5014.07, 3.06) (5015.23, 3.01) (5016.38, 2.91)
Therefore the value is 1.7 Ang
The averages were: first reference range 3.28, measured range 2.92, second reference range 2.96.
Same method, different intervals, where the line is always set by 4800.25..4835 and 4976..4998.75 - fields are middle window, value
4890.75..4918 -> -1.43 Ang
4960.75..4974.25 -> -0.61 Ang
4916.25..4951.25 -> -1.18 Ang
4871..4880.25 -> 1.24 Ang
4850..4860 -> 0.97 Ang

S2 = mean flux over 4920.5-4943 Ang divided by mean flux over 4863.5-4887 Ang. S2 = 1.1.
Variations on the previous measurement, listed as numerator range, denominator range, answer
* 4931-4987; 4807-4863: 0.97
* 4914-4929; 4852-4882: 1.18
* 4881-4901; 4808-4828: 0.91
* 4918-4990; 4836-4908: 1.03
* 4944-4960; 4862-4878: 1.20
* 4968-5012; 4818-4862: 0.98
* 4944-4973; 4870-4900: 1.08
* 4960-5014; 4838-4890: 1.05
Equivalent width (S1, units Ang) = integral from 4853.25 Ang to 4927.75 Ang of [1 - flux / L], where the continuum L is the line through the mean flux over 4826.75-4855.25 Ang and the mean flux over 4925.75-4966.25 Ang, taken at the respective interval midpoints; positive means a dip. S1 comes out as 2.68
